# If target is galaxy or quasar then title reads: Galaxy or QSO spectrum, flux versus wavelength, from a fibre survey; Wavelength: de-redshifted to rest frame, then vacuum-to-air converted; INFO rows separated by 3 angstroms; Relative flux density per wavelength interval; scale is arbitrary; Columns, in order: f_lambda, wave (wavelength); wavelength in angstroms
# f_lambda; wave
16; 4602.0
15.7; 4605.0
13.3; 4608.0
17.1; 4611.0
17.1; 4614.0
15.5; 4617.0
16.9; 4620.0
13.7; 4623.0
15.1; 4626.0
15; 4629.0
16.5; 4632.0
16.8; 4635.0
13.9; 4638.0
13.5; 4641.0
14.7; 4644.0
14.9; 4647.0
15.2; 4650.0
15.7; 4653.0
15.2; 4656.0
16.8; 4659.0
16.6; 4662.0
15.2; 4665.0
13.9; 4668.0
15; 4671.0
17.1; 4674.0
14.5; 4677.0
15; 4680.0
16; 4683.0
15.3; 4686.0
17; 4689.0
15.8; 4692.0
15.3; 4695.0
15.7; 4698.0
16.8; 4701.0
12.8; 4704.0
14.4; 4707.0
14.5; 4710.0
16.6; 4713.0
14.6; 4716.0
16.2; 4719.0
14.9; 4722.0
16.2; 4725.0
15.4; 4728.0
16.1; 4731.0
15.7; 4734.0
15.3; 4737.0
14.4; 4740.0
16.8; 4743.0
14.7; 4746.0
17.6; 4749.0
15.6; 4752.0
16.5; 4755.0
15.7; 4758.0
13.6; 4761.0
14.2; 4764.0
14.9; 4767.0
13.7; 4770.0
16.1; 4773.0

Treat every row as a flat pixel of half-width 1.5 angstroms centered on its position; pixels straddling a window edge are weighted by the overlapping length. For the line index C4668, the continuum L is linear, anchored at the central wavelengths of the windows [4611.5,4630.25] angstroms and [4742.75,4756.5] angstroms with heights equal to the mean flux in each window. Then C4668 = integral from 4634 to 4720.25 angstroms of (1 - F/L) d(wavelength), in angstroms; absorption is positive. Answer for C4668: 3.0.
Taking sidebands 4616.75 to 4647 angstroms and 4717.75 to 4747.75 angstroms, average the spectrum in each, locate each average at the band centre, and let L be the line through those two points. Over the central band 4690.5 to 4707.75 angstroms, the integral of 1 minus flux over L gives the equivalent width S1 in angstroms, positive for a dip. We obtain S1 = 0.3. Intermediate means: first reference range 15.1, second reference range 15.6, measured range 15.2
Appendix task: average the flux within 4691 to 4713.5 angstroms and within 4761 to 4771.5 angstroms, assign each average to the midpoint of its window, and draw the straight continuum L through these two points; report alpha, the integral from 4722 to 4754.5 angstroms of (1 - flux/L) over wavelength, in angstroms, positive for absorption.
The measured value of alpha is -2.6 angstroms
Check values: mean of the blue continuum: 15.2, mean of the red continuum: 14.2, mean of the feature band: 15.8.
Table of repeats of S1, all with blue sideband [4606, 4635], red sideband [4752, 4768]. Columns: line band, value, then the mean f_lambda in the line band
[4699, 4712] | 0.5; 14.7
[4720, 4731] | -0.3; 15.6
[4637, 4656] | 1.0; 14.7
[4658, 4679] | -0.1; 15.5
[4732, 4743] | -0.2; 15.4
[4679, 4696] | -0.5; 15.8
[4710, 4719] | -0.2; 15.5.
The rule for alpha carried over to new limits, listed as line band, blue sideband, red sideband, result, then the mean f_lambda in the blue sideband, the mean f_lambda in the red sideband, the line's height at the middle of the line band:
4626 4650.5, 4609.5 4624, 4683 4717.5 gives 1.4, 16.1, 15.4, 15.9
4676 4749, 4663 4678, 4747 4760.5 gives 0.8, 15.2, 16.1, 15.7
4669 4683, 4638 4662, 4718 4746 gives -0.1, 15.2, 15.6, 15.3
